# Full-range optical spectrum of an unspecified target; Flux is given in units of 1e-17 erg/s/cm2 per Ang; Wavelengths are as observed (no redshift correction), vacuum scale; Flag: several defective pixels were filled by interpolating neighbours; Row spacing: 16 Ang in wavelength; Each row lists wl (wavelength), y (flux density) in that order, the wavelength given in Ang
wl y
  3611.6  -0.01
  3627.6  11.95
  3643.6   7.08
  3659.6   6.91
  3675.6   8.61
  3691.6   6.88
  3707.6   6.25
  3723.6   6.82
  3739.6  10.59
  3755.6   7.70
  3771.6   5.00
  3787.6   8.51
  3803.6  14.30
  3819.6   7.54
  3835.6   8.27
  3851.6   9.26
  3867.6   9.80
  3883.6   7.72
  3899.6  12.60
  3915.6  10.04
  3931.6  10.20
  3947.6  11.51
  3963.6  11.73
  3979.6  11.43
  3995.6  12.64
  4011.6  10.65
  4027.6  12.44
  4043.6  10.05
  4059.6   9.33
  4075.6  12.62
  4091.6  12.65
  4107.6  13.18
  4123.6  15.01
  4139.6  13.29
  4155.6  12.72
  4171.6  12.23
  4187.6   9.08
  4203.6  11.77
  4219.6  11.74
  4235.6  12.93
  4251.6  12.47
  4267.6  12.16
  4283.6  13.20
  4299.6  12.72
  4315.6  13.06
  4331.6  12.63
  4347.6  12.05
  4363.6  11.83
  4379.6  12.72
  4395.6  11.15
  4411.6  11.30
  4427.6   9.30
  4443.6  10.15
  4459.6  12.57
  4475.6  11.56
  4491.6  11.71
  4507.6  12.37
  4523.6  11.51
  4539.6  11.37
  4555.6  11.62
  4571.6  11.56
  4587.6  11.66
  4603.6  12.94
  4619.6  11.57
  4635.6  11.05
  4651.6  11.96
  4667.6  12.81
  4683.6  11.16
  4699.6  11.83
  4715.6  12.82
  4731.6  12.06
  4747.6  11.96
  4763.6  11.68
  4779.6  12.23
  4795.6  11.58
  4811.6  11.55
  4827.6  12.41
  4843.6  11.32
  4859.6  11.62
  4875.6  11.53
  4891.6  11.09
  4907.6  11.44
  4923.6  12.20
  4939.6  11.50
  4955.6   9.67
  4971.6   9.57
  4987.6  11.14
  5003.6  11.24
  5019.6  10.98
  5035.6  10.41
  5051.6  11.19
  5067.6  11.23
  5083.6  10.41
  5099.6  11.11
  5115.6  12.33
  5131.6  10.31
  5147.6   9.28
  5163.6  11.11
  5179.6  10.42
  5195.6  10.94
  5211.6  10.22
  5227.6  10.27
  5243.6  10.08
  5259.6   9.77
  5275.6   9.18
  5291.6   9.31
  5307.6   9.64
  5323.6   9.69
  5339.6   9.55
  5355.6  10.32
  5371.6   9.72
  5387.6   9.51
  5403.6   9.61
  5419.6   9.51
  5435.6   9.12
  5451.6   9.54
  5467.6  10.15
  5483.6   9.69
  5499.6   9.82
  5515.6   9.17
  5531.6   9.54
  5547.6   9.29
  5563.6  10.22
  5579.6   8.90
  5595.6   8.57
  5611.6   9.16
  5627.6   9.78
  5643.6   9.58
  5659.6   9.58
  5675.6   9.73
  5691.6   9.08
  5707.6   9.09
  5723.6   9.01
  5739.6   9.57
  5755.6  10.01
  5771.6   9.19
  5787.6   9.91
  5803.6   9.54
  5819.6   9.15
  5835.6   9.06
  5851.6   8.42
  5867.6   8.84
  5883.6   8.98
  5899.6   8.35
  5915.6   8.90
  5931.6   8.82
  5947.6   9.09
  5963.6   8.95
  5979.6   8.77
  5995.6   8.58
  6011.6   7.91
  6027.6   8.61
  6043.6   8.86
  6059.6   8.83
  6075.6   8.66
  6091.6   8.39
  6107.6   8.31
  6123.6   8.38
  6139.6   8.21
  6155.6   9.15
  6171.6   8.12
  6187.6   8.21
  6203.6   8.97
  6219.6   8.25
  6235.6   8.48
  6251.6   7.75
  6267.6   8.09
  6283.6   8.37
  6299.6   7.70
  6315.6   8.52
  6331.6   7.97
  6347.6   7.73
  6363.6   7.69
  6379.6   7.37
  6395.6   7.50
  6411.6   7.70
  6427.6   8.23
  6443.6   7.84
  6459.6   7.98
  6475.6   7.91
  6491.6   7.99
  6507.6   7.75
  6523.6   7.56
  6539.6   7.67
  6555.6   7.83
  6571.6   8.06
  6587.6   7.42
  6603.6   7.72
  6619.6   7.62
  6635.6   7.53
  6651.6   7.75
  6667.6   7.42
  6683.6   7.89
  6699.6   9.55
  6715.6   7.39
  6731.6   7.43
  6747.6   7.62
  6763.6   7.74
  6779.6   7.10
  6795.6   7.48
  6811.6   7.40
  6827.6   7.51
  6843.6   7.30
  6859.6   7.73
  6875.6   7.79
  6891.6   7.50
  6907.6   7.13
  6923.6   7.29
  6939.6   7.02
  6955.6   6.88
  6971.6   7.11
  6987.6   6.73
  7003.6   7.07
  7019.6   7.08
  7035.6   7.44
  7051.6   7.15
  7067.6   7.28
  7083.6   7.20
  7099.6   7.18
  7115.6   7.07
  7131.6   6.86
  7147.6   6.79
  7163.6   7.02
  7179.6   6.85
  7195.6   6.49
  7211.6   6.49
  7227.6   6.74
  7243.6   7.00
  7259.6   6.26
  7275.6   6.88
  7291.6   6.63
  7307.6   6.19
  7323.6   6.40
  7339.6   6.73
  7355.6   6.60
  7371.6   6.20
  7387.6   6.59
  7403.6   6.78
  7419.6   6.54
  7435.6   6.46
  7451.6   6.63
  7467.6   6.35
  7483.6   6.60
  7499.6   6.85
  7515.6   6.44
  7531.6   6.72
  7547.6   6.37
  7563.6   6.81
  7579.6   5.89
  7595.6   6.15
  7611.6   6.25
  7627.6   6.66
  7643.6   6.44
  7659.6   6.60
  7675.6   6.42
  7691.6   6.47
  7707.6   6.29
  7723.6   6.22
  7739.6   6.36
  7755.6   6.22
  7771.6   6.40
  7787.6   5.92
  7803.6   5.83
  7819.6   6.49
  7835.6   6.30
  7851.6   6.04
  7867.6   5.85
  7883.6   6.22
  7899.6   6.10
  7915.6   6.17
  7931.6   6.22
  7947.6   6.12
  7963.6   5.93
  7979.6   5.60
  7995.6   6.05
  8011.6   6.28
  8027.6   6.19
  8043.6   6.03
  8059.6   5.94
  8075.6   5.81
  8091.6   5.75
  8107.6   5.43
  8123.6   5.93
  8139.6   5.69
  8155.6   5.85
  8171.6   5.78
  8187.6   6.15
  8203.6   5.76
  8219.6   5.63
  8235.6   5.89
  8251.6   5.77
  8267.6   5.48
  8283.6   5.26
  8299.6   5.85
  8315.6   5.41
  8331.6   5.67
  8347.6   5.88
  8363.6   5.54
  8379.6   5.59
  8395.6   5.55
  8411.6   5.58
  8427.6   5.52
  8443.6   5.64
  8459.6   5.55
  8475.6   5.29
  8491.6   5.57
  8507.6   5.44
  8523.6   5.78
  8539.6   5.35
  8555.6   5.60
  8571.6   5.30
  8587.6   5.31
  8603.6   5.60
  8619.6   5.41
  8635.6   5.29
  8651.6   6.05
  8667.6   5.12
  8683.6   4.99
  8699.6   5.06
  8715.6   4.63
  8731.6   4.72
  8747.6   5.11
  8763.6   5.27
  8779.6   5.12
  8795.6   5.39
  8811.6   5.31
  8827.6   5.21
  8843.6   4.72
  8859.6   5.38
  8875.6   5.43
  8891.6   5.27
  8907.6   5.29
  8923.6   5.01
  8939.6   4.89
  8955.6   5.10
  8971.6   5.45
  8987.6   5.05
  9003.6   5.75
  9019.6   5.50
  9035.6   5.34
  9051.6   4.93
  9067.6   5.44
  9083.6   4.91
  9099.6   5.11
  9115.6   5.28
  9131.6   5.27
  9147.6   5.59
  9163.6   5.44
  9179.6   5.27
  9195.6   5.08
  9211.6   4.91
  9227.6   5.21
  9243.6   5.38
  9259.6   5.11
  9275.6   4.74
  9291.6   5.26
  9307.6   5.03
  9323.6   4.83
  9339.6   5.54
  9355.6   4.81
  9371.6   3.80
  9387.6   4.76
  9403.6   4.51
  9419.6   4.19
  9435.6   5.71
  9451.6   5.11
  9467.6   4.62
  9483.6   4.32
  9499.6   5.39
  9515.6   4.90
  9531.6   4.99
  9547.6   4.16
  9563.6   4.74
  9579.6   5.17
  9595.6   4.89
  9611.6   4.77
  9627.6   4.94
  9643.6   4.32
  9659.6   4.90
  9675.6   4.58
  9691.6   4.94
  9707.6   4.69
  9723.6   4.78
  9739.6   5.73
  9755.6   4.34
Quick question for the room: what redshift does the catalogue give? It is 0.021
